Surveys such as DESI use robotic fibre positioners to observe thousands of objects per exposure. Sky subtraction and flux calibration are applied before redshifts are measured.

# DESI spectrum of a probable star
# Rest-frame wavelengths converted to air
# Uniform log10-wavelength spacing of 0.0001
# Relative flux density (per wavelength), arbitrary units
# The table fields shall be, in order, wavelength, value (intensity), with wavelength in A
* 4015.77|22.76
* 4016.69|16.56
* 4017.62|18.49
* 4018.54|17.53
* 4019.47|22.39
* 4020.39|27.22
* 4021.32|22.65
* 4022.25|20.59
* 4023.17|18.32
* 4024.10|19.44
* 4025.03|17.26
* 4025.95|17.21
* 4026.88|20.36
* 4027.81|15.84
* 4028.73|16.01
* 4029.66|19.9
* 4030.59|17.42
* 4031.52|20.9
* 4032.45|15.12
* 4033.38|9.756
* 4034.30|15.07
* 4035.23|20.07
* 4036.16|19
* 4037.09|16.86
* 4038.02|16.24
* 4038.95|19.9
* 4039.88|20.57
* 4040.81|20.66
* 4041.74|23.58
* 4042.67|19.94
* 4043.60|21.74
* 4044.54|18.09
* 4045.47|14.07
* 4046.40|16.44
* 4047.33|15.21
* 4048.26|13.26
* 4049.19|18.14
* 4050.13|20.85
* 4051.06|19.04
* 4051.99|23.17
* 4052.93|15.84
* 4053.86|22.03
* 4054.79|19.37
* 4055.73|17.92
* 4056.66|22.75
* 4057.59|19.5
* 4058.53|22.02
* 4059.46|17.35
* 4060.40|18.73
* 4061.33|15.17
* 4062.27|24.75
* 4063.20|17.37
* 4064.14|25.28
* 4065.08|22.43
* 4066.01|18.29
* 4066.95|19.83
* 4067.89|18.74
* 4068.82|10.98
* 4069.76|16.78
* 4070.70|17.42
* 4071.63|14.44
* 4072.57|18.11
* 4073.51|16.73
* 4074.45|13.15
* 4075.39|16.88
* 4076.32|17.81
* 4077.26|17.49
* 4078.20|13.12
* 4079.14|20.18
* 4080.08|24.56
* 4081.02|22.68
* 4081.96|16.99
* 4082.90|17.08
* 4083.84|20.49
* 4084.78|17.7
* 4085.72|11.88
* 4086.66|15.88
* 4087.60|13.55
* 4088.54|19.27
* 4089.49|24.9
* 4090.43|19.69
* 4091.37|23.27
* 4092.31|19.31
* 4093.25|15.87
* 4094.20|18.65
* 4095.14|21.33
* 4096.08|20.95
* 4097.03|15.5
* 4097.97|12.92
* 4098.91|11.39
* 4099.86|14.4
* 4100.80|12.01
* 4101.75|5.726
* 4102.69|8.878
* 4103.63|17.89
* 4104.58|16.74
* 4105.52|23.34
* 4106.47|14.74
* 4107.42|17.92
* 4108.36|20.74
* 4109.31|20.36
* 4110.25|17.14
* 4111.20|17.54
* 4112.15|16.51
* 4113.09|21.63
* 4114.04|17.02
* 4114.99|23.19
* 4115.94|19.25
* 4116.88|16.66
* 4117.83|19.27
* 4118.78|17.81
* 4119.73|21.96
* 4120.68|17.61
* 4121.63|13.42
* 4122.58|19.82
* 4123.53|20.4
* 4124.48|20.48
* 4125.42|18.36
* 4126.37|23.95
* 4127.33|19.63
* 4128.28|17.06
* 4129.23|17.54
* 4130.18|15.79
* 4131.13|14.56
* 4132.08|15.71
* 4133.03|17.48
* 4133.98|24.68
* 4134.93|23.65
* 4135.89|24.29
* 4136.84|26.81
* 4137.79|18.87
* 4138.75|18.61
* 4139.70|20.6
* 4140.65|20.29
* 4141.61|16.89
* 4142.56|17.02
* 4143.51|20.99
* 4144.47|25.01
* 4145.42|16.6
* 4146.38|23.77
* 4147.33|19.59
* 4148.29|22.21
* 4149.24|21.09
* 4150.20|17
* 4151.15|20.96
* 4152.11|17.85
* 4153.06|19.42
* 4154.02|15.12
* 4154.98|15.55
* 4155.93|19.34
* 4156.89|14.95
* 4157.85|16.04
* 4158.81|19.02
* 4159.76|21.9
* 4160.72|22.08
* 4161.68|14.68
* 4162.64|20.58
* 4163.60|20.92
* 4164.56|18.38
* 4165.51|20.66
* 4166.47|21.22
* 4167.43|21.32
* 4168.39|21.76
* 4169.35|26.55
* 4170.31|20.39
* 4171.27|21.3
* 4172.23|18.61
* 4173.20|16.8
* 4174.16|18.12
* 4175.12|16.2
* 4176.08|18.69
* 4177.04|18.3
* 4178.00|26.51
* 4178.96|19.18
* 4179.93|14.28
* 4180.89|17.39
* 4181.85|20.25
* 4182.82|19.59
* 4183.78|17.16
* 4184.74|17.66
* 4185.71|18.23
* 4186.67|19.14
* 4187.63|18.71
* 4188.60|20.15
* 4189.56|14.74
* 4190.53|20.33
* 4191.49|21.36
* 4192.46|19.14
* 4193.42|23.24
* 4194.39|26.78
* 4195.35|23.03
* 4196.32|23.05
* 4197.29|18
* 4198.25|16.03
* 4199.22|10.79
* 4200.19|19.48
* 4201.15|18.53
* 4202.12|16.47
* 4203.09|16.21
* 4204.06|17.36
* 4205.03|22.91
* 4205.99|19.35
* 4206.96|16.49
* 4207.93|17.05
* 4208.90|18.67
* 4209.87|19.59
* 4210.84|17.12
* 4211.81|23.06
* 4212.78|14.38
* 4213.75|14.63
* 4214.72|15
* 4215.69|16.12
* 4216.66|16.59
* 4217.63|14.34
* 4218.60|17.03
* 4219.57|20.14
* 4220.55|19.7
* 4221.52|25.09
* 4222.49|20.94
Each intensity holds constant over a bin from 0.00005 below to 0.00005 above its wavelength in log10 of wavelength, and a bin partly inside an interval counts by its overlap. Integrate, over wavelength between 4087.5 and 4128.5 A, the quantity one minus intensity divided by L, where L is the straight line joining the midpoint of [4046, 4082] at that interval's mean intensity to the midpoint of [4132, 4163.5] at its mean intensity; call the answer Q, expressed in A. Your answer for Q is 2.5 A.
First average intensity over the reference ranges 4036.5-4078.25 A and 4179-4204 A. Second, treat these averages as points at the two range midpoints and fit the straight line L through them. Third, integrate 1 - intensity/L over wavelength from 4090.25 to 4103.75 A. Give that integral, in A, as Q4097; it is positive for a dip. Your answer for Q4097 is 2.1 A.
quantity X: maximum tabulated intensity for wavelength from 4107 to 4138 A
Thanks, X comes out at 26.81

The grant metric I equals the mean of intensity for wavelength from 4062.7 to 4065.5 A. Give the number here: 21.7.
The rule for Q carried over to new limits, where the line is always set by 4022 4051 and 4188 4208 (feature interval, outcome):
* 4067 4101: 1.8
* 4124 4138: -1.0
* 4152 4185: -0.3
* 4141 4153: -0.7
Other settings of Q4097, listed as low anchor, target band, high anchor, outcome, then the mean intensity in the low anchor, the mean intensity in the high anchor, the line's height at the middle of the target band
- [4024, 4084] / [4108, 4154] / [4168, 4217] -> -2.1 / 18.3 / 18.8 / 18.6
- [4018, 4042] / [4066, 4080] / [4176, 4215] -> 1.5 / 18.8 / 18.8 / 18.8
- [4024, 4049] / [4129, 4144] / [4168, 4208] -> -0.8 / 17.8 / 19.2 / 18.7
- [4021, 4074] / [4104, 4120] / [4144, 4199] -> 0.1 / 18.5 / 19.5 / 19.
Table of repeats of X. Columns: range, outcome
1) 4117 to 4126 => 21.96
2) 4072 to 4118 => 24.9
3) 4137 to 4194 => 26.55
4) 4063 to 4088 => 25.28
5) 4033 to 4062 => 23.58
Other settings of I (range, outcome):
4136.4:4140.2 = 21.2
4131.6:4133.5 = 16.6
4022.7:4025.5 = 18.4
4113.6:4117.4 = 19.1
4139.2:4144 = 19.2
